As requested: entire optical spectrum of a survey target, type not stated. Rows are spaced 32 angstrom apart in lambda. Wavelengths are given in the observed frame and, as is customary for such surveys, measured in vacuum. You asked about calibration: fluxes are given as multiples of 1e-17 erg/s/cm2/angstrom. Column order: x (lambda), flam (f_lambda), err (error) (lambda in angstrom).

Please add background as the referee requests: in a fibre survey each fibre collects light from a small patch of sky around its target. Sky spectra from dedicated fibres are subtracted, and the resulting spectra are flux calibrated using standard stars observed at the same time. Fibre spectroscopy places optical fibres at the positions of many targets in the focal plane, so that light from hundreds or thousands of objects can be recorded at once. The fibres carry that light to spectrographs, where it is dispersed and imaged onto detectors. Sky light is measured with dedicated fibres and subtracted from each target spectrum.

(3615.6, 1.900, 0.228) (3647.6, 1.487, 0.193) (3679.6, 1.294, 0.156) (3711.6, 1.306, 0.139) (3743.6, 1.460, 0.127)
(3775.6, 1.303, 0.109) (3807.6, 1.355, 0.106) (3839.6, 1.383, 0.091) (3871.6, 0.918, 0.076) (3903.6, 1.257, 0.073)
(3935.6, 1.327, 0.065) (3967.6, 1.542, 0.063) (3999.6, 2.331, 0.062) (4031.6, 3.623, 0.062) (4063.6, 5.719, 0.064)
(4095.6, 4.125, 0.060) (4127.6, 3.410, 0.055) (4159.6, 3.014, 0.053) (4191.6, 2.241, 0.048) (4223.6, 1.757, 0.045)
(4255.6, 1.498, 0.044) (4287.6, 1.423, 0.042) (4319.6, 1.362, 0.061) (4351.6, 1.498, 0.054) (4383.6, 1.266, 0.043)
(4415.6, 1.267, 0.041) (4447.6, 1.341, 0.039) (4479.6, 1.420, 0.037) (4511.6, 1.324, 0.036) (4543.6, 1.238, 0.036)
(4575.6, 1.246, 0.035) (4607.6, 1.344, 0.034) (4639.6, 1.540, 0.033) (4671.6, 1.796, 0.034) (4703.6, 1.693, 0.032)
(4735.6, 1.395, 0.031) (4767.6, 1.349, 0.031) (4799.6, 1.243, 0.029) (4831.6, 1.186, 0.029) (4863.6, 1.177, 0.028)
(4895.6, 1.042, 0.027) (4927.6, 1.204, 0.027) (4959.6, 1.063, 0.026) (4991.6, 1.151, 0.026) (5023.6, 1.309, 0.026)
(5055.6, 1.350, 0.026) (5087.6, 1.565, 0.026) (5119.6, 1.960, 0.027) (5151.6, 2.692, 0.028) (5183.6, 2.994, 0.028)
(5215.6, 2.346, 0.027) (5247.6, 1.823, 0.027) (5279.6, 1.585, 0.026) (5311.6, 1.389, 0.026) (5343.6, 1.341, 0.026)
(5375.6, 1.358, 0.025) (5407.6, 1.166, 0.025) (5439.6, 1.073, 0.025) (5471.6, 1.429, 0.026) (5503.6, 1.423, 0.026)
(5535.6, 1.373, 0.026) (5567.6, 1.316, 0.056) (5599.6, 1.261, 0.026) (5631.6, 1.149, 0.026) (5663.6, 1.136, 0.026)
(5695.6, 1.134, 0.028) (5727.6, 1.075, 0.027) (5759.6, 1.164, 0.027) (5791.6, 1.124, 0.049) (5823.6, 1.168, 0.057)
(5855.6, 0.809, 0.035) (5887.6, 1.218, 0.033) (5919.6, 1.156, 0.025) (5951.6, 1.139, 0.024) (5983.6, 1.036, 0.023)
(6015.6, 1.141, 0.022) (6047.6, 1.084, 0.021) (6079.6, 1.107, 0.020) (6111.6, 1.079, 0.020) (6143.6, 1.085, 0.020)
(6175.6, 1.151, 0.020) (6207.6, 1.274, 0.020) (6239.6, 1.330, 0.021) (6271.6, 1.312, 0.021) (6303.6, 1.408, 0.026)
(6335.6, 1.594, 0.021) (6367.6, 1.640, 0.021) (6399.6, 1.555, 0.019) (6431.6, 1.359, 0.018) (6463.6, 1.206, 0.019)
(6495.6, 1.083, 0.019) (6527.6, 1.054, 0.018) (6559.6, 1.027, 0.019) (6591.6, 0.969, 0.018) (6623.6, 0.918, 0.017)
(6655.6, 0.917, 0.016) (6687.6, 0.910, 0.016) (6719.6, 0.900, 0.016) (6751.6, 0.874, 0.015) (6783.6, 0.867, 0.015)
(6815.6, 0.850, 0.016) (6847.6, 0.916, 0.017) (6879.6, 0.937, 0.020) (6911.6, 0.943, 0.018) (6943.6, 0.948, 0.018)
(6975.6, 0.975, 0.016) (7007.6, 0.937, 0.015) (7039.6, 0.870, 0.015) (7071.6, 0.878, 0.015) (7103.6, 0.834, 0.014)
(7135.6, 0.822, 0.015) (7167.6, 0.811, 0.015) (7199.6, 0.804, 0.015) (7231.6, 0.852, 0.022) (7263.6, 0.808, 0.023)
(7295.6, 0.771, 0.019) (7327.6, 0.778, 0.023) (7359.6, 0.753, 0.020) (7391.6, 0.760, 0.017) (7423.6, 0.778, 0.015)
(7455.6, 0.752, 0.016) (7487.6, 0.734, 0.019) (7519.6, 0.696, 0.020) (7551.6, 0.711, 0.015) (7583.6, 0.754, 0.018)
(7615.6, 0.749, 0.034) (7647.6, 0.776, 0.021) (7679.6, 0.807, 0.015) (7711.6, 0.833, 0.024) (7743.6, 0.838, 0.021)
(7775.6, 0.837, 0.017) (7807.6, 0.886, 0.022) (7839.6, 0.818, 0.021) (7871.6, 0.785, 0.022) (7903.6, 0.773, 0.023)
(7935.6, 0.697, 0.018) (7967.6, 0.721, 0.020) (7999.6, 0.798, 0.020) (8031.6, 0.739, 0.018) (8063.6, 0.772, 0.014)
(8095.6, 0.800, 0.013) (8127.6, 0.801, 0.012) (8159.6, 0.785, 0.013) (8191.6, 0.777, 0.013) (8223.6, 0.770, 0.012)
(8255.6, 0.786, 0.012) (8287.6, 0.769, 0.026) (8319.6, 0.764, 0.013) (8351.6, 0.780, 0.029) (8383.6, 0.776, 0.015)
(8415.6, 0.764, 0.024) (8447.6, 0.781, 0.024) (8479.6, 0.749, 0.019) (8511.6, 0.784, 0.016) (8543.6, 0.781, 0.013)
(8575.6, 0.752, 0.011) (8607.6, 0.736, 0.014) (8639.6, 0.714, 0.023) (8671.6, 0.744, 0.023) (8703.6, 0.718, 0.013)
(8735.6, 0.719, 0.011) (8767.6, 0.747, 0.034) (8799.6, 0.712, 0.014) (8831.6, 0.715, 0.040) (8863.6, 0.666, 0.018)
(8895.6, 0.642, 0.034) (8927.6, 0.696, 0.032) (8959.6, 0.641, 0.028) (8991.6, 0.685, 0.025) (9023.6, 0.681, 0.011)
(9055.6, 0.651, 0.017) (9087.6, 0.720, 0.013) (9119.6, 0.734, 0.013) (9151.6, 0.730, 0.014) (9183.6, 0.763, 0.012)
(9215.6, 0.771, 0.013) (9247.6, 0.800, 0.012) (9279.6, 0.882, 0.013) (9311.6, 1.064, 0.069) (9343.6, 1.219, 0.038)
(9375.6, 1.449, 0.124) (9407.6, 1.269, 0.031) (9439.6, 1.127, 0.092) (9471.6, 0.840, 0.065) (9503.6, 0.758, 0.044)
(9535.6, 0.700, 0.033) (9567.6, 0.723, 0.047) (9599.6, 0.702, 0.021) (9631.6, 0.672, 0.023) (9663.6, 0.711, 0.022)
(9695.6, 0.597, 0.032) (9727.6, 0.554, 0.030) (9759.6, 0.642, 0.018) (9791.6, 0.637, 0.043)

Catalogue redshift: 2.34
